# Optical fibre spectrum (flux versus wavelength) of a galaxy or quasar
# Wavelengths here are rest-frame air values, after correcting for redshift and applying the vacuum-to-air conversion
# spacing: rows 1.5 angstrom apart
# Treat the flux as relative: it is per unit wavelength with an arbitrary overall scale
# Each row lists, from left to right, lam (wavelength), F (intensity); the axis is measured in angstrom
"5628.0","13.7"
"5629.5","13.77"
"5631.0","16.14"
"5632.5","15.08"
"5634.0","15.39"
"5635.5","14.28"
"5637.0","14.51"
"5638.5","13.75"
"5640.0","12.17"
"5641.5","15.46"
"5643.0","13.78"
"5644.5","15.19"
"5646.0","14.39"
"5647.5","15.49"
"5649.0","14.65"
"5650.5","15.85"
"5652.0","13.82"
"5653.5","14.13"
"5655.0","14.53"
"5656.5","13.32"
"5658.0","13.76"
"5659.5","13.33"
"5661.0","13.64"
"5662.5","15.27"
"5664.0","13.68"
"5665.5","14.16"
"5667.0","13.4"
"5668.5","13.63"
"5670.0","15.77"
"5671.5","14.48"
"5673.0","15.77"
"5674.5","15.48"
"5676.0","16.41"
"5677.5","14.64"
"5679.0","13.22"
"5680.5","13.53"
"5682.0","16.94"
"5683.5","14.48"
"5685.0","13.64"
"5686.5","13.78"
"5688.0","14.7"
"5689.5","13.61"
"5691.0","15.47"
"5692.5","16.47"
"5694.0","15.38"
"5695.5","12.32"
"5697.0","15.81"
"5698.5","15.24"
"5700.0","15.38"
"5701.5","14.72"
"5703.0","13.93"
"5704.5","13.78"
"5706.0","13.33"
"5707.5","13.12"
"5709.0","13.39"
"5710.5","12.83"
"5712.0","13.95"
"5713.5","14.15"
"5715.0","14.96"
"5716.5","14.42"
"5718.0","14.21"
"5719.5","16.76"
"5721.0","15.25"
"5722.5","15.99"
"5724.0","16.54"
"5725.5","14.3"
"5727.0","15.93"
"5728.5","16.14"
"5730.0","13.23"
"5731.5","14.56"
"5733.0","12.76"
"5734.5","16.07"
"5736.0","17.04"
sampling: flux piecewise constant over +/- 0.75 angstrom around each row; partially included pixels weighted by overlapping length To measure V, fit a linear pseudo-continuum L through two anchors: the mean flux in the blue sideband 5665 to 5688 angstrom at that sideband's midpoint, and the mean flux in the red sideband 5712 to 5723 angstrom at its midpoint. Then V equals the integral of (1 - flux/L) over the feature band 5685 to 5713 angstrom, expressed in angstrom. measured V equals 1.06 angstrom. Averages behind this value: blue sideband 14.6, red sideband 15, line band 14.3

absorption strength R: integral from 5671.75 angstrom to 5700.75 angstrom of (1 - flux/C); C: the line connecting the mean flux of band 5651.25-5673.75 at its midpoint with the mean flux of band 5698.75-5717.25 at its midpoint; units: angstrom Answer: -1.5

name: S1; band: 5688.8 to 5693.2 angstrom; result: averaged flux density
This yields 15.2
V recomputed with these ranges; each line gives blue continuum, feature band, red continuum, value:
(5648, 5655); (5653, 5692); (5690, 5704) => 0.9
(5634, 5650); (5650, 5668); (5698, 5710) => 0.4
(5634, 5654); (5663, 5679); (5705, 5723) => -0.3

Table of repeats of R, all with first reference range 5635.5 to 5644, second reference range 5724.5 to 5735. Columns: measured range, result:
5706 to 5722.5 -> 0.3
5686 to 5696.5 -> -0.1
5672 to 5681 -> -0.4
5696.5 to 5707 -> 0.0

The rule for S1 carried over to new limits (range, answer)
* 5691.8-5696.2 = 14.7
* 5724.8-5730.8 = 14.9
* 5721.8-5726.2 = 15.6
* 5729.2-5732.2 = 13.9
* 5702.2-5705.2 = 13.9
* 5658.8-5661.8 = 13.5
